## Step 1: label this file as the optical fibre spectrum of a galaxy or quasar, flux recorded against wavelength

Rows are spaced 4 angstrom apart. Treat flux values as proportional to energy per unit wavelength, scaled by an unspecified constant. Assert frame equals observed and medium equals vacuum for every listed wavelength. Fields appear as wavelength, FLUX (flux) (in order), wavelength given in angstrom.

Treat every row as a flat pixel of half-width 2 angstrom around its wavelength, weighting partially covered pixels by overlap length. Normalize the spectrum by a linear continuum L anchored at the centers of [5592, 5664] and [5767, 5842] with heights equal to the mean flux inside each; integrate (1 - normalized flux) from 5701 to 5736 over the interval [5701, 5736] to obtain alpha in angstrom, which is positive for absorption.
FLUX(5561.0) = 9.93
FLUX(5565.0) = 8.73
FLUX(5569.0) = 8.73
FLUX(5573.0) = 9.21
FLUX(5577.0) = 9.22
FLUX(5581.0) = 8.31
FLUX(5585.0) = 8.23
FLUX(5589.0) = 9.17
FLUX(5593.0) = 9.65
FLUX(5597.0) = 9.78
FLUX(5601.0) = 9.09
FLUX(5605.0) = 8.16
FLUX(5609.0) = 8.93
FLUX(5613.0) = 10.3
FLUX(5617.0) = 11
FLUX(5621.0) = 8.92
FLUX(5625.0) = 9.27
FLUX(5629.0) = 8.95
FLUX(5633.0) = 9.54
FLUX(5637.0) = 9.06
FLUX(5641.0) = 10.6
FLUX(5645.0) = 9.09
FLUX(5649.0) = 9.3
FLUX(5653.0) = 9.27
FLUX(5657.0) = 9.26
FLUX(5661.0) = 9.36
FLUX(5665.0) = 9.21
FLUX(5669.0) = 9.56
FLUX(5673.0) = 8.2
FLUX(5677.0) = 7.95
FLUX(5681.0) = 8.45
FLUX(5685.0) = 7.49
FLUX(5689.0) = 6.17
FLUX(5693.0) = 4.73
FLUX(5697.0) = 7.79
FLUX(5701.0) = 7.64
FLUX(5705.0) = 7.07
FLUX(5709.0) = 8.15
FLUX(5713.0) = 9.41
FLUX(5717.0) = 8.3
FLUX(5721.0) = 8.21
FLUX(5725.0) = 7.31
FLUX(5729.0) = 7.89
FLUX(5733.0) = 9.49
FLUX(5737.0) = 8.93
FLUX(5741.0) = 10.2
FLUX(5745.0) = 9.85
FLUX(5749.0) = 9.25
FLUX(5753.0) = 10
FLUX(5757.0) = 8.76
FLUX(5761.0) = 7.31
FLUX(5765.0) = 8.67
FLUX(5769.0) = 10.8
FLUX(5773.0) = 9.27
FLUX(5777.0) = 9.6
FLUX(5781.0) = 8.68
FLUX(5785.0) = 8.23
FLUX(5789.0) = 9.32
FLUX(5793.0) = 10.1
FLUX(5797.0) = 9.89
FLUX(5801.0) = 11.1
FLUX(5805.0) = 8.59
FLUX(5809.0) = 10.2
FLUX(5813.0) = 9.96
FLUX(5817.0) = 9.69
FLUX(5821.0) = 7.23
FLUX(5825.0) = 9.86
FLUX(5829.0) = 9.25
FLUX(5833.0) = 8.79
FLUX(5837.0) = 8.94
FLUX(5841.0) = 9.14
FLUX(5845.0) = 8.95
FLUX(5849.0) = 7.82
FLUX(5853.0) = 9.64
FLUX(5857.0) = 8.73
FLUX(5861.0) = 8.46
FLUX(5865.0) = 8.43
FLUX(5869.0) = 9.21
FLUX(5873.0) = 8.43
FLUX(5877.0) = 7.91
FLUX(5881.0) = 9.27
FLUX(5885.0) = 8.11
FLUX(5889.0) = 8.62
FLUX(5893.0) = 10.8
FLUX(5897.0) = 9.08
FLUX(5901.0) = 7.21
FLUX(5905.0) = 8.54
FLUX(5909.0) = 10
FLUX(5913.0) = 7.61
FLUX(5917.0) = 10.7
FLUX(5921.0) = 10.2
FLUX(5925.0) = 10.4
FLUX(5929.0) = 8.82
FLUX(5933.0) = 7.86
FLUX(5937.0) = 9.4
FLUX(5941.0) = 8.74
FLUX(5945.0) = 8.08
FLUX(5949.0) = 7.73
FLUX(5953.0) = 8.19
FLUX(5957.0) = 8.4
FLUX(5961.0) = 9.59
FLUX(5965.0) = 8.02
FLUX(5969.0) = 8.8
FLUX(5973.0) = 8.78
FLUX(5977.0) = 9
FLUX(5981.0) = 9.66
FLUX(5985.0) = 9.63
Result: 4.4 angstrom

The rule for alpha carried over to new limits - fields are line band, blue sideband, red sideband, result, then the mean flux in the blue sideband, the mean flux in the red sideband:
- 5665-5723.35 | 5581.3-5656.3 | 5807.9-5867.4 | 8.68 angstrom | 9.33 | 8.99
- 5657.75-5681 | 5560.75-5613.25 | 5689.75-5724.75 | -2.29 angstrom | 9.04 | 7.59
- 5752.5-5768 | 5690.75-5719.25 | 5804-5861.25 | -0.92 angstrom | 7.58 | 9.04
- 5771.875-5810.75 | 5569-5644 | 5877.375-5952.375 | -1.87 angstrom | 9.28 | 8.92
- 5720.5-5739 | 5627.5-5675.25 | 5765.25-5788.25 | 1.78 angstrom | 9.28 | 9.27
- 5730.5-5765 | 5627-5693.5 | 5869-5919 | -1.64 angstrom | 8.69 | 8.87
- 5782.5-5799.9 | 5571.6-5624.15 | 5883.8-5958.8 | -0.84 angstrom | 9.23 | 8.88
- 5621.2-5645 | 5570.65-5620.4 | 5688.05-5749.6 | -1.33 angstrom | 9.24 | 8.16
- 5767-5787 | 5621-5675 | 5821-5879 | -0.81 angstrom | 9.27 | 8.77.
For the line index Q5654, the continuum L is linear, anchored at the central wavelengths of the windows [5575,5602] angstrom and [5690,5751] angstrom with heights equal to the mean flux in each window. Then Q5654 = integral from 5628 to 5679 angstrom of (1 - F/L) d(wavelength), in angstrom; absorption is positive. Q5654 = -3.1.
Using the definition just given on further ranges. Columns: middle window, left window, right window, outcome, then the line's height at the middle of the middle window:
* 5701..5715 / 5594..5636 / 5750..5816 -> 1.89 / 9.4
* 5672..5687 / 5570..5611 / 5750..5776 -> 1.75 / 9.07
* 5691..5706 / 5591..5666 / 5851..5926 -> 4.05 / 9.3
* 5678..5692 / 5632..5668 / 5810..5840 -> 3.19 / 9.36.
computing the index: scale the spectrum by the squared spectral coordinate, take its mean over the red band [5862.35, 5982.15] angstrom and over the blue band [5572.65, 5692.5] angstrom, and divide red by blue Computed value 1.09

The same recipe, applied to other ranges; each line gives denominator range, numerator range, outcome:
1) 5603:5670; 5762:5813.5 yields 1.07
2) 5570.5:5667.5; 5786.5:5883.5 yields 1.06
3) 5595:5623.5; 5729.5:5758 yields 1.05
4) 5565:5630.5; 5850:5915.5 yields 1.05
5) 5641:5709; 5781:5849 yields 1.18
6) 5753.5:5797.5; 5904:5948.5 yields 1.05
